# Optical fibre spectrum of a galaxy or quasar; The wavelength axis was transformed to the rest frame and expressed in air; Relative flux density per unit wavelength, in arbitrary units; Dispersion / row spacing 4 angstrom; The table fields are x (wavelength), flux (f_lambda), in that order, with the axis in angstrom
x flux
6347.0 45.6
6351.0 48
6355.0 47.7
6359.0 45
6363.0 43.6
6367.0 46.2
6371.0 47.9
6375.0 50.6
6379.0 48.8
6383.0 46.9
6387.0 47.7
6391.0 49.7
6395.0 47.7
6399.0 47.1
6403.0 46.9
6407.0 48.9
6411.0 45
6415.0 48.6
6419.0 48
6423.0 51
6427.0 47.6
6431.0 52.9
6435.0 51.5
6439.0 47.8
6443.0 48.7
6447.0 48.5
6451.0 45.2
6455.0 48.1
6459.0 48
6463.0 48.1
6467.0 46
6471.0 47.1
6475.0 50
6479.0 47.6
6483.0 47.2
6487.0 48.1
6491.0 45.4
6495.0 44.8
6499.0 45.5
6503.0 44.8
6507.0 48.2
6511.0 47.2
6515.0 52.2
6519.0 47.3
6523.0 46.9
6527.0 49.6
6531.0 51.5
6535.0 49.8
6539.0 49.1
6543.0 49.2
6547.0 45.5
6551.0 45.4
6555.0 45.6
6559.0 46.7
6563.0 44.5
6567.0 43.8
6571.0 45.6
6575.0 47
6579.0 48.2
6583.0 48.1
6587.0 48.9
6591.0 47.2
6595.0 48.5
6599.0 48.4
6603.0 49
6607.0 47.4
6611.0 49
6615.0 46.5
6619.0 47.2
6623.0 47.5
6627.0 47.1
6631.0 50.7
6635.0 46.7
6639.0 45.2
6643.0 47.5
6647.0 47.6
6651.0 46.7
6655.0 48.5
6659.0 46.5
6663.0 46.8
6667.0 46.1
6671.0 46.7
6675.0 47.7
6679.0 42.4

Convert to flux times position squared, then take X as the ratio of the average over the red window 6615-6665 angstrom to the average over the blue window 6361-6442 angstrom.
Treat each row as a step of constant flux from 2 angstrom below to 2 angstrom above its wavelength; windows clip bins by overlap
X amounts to 1.1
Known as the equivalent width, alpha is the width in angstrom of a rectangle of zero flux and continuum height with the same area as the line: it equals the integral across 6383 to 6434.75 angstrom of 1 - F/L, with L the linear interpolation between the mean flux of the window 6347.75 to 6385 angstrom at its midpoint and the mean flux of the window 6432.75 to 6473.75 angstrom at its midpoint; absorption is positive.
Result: -1.0 angstrom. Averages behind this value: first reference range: 47.1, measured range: 48.5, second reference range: 48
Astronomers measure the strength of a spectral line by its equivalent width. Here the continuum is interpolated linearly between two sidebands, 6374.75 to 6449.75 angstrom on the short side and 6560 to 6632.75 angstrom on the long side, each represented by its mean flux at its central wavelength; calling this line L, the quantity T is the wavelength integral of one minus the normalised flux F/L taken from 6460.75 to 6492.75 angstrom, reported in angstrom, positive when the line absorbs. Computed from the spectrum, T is 0.5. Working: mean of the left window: 48.5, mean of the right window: 47.5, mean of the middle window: 47.5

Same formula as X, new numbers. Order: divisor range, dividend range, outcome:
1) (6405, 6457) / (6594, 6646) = 1.04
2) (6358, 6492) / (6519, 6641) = 1.04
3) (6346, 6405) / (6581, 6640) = 1.09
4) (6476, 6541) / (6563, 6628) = 1.02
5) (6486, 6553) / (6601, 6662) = 1.03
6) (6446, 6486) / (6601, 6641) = 1.05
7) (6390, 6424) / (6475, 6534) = 1.03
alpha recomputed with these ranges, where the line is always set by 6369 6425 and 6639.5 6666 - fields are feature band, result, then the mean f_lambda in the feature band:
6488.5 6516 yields 0.6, 46.7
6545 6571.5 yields 1.2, 45.3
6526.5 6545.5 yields -0.9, 49.7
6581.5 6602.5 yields -0.4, 48.3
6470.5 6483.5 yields -0.1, 48.2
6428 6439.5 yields -0.7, 50.8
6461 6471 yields 0.2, 47.1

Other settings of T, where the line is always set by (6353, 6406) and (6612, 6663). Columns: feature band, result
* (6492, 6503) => 0.52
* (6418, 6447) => -1.37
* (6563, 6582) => 0.51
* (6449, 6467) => 0.07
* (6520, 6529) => -0.15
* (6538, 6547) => -0.19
